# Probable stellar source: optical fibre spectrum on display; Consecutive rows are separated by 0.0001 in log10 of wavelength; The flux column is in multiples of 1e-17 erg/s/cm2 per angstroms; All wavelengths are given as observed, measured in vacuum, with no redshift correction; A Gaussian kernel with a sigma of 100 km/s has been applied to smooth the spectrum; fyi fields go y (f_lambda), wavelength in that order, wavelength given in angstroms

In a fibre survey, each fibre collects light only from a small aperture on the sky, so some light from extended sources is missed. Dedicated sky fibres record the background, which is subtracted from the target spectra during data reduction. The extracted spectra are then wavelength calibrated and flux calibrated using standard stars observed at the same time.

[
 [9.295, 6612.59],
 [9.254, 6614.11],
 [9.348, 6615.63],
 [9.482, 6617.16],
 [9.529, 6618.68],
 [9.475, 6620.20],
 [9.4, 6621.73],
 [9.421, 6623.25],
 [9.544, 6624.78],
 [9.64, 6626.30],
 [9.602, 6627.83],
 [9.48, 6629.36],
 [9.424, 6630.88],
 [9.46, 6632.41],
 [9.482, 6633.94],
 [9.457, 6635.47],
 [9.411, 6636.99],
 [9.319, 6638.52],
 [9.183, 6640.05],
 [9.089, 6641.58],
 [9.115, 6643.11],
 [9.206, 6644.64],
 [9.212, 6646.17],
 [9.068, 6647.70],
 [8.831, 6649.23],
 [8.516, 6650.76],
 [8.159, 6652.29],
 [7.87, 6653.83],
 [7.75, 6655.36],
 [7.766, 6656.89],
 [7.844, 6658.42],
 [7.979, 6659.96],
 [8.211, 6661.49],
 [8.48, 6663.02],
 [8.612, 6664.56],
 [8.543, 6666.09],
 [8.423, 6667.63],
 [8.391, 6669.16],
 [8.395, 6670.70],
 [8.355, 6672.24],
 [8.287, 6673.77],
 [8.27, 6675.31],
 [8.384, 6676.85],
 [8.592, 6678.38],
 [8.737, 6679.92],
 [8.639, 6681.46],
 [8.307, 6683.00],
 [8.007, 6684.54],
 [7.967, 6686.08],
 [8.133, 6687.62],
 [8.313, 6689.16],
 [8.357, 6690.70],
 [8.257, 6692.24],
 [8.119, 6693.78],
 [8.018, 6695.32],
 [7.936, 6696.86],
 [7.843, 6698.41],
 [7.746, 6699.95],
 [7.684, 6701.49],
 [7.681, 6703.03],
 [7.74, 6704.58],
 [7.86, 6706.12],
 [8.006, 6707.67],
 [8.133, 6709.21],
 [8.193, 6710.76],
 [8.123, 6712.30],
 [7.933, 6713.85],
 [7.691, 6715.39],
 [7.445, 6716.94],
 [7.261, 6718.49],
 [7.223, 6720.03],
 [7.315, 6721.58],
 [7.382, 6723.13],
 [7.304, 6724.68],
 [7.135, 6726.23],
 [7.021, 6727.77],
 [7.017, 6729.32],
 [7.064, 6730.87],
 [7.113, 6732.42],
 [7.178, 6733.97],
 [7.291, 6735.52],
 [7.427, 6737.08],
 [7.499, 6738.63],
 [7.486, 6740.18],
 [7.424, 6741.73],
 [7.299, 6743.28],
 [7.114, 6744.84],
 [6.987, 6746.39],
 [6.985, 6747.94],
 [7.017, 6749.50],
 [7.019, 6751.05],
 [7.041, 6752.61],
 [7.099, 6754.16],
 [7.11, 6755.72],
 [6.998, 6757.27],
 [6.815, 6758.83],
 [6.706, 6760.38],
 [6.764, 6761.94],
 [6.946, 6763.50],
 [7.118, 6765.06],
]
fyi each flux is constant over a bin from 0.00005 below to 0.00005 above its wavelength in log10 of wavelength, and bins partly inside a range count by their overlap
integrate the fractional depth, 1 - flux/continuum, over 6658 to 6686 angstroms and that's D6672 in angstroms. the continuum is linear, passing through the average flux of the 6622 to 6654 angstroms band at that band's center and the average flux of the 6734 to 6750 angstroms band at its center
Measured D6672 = 0.6 angstroms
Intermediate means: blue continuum 9.19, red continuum 7.25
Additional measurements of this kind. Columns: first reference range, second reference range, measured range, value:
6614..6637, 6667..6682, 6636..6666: 1.1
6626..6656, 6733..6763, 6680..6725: 0.2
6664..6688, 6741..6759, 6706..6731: 0.3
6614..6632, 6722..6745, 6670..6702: 0.0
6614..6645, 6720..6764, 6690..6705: 0.2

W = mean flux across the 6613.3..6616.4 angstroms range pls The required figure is 9.3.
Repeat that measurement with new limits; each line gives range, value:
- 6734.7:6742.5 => 7.42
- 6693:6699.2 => 7.98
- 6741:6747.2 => 7.21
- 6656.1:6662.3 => 7.96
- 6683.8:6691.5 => 8.16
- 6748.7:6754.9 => 7.04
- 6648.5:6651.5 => 8.68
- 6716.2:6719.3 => 7.36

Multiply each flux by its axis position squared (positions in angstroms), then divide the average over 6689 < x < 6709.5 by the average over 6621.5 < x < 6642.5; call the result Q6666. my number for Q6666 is 0.86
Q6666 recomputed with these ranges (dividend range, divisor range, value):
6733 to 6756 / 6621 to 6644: 0.79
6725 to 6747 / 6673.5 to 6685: 0.87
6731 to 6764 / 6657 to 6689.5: 0.87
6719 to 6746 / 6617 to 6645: 0.79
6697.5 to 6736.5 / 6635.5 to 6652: 0.85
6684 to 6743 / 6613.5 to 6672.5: 0.88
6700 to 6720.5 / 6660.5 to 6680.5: 0.93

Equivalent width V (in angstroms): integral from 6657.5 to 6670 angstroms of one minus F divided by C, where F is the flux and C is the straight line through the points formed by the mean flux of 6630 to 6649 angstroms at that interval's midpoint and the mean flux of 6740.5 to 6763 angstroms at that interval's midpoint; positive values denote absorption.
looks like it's 0.7 angstroms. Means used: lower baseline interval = 9.28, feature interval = 8.3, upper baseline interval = 7.04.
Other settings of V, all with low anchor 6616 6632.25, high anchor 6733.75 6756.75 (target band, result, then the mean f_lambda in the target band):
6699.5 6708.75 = 0.2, 7.8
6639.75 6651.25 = 0.1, 9.03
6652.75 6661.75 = 1.0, 7.89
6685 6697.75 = 0.1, 8.13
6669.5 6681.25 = 0.1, 8.44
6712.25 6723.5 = 0.3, 7.51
